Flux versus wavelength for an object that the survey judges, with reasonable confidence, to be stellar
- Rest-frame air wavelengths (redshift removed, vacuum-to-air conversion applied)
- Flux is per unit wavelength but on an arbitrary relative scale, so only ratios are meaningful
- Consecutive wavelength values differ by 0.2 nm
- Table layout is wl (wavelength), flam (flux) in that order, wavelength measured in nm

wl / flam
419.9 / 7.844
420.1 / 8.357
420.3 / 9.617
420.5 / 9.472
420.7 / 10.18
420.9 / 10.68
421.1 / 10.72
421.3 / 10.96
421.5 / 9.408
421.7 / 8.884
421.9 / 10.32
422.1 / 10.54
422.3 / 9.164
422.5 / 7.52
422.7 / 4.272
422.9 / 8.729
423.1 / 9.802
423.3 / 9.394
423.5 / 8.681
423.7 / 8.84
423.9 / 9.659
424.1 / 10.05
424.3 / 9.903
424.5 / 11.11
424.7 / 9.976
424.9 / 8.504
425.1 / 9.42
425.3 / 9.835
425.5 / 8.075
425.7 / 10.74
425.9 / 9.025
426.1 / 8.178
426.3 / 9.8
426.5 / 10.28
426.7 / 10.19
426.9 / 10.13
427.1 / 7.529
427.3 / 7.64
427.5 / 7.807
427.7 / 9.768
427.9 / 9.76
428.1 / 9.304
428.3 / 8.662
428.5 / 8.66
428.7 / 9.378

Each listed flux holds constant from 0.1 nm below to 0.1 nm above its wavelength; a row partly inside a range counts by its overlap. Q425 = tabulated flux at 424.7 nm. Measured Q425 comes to 9.976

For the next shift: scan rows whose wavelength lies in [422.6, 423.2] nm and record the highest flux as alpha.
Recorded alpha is 9.802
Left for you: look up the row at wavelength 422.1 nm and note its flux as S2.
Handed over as 10.54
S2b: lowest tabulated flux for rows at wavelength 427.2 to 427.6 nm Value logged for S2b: 7.64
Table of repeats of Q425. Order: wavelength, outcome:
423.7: 8.84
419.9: 7.844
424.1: 10.05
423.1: 9.802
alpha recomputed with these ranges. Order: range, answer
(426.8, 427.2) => 10.13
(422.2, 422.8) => 9.164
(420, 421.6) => 10.96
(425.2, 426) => 10.74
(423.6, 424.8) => 11.11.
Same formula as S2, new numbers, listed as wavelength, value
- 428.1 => 9.304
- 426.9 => 10.13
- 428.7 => 9.378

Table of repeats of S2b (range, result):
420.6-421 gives 10.18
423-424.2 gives 8.681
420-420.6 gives 8.357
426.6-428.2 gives 7.529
